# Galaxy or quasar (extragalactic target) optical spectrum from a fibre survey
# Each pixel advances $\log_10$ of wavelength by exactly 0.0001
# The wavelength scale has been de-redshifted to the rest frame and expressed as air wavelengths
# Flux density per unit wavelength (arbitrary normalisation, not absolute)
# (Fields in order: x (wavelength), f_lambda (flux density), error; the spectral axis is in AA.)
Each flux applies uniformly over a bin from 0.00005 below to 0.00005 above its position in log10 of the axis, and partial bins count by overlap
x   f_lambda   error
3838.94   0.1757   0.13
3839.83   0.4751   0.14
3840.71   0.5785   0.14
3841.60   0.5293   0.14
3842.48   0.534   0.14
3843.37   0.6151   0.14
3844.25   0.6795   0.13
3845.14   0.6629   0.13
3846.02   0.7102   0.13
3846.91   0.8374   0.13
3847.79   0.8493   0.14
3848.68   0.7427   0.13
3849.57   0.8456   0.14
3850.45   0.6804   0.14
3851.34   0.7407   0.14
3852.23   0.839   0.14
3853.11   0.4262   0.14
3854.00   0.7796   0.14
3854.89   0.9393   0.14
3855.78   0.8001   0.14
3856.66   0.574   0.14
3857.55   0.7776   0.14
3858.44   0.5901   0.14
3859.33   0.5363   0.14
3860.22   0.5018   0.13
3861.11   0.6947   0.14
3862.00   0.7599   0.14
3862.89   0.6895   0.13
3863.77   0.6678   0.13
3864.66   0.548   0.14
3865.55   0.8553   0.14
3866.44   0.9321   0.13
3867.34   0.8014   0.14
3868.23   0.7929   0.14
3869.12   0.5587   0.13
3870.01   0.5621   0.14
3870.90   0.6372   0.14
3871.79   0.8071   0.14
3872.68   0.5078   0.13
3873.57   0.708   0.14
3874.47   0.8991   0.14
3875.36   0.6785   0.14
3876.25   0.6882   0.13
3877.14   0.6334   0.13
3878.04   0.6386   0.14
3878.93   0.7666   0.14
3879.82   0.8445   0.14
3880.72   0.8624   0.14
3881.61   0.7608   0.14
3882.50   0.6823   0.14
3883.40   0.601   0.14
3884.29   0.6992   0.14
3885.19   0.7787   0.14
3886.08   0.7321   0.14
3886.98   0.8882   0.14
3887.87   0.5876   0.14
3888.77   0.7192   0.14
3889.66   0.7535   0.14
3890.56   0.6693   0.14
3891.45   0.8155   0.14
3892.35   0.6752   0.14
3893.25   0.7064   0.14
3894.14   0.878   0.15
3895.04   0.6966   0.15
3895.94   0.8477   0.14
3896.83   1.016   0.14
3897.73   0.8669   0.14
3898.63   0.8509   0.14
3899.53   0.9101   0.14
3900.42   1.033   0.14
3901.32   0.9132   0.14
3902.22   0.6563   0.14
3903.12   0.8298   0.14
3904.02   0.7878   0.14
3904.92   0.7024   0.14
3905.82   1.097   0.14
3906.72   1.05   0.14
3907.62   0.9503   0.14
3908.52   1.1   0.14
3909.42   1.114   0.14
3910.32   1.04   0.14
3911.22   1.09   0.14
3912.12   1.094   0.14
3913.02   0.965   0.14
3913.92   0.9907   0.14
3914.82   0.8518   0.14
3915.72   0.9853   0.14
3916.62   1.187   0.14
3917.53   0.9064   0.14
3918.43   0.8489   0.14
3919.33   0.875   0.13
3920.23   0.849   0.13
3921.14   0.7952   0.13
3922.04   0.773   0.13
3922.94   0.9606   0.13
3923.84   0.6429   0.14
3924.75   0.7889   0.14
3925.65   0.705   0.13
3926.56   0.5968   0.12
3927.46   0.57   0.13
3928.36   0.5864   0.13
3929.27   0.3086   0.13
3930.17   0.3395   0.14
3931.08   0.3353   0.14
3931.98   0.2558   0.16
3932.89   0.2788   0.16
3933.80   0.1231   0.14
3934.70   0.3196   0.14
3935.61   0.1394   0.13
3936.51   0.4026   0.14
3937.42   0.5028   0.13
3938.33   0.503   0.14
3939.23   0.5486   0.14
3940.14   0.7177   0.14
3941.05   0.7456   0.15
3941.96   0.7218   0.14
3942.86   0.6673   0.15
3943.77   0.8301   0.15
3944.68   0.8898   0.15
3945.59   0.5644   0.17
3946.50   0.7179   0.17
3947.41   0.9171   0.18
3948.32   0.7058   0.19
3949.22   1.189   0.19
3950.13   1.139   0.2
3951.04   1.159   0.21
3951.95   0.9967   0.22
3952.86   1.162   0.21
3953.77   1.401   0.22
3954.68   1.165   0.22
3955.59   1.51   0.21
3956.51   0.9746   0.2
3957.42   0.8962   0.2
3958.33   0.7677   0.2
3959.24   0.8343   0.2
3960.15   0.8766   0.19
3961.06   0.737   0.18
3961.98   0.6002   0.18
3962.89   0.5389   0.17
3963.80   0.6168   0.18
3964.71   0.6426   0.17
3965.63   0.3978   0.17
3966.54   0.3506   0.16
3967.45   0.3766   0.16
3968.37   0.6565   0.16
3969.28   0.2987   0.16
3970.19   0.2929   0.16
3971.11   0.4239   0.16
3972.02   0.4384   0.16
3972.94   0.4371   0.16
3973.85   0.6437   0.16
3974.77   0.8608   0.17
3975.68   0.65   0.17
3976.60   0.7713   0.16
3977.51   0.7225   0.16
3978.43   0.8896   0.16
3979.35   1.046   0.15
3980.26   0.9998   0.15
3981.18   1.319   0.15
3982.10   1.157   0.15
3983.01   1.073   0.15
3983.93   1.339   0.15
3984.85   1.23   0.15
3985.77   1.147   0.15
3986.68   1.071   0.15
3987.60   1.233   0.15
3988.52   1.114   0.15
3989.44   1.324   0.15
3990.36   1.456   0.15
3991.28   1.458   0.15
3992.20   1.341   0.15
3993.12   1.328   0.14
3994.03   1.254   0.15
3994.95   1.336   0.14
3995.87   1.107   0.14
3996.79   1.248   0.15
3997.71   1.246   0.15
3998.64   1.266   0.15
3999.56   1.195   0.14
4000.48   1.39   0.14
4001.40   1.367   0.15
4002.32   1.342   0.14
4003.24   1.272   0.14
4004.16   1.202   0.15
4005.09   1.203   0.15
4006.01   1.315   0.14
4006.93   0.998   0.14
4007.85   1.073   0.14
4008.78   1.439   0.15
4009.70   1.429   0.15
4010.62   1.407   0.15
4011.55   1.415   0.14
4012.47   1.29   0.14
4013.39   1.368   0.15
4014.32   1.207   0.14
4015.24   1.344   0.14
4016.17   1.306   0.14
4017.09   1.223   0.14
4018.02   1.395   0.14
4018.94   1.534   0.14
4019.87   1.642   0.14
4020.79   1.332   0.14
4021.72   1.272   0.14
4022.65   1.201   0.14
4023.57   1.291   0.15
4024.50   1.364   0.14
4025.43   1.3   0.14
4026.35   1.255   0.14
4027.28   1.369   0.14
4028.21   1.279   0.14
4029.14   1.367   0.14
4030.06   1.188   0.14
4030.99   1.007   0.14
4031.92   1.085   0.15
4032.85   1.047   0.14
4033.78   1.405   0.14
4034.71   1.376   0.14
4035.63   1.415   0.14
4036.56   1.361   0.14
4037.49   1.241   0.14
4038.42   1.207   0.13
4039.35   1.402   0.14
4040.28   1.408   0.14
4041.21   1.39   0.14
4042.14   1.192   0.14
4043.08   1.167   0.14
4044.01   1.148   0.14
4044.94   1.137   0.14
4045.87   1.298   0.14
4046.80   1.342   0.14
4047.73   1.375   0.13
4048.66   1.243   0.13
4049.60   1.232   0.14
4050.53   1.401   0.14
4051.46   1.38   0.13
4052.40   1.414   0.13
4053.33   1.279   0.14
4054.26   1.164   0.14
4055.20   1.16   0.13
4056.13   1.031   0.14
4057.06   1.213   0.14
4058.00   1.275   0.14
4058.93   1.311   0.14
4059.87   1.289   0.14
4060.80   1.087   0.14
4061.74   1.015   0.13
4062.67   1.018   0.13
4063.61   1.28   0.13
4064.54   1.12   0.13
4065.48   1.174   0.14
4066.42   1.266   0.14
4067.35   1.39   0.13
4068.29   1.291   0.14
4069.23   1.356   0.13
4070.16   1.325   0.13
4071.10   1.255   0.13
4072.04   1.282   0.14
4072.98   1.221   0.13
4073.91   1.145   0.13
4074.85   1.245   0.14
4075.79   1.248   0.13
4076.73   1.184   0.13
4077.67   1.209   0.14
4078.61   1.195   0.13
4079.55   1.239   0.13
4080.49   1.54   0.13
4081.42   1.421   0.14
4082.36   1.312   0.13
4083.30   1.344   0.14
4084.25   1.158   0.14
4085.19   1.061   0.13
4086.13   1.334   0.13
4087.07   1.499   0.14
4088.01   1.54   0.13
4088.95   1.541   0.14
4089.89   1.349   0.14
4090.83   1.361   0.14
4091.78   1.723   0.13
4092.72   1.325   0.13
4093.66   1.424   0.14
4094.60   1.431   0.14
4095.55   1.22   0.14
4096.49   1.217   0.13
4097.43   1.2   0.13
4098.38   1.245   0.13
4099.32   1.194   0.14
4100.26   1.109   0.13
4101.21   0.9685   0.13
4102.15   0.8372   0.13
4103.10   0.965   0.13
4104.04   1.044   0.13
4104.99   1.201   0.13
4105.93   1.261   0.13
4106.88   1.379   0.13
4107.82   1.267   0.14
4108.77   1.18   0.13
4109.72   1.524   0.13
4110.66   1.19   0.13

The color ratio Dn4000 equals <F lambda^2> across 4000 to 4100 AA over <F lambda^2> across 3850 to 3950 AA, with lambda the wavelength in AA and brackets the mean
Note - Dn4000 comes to 1.88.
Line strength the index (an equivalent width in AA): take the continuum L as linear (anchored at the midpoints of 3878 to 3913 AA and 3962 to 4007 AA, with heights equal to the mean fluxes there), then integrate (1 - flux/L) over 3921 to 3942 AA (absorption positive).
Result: 8.9 AA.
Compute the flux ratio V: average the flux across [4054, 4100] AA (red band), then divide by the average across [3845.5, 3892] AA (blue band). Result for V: 1.8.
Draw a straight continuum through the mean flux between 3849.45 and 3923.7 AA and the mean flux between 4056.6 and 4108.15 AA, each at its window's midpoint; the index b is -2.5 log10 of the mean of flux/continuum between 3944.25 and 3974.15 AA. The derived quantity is 0.245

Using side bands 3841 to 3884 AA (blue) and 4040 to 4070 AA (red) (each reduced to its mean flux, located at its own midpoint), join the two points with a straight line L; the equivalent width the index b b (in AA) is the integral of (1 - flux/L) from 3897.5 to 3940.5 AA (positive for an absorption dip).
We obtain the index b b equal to 5.45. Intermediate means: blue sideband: 0.703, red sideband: 1.24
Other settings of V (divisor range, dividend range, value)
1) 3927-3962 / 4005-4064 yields 1.77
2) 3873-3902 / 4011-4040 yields 1.69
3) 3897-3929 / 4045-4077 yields 1.41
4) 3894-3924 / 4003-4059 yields 1.40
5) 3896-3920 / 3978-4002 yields 1.30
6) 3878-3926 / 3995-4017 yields 1.50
